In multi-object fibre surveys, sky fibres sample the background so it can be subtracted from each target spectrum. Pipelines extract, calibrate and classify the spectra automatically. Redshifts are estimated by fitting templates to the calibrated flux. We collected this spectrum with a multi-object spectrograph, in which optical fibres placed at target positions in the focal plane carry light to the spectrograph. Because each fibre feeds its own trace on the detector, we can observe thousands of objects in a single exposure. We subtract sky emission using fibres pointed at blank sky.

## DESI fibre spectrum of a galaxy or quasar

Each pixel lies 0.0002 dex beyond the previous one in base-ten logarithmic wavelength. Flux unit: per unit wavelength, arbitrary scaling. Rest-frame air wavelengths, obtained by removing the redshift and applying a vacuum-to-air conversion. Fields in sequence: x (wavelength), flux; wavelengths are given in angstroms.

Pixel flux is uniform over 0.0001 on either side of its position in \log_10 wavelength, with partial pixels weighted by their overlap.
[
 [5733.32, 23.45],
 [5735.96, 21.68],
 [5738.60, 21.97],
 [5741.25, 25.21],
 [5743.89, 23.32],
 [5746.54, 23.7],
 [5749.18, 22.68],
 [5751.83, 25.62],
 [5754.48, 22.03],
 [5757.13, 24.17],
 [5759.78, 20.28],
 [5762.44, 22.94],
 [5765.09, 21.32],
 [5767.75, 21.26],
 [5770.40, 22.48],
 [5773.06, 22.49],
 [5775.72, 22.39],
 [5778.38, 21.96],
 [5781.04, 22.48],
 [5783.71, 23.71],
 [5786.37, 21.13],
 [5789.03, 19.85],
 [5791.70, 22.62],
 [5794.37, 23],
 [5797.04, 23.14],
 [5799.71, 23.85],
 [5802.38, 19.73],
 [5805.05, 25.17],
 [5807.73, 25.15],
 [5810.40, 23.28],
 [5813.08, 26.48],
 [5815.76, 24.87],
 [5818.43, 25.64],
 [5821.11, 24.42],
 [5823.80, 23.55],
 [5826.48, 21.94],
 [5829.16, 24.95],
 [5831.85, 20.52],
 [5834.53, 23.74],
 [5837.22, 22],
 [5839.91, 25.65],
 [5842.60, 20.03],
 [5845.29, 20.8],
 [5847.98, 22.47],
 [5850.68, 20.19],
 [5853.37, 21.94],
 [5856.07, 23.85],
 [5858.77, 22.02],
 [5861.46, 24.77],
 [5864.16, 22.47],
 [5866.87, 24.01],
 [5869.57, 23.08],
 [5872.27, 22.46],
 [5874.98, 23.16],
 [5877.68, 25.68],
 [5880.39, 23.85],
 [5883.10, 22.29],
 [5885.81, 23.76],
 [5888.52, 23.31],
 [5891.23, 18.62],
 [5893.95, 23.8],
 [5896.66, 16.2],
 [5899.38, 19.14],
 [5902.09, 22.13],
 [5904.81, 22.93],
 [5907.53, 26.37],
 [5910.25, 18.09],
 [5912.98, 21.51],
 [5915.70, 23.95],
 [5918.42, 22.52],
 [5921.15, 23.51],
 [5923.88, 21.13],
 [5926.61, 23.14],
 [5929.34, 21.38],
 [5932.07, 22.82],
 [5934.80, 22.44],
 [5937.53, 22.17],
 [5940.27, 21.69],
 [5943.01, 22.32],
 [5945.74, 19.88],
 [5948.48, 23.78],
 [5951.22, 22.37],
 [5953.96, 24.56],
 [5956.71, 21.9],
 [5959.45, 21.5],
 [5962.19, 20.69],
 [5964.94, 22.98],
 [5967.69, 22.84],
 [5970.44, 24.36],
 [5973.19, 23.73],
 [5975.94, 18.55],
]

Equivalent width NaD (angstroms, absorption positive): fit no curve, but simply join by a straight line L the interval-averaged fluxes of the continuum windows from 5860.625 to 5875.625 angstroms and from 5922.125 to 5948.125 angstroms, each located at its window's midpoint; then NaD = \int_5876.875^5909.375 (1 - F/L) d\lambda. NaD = 0.82 angstroms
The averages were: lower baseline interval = 23.3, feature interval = 22.2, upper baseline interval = 22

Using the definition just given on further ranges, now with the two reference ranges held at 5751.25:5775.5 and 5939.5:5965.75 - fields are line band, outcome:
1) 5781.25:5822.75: -2.0 angstroms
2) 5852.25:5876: -0.9 angstroms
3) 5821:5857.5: -0.3 angstroms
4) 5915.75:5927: -0.2 angstroms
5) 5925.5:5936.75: -0.1 angstroms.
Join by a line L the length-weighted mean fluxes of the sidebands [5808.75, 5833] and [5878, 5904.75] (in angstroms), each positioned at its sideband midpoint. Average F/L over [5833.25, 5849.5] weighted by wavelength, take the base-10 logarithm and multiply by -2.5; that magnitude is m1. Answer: 0.044 mag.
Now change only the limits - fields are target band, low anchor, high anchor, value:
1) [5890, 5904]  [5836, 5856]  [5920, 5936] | 0.11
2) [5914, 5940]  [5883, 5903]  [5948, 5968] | -0.03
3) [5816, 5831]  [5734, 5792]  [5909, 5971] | -0.08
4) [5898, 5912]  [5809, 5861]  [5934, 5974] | 0.05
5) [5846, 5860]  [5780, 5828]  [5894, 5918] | 0.02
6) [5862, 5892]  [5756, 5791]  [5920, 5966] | -0.05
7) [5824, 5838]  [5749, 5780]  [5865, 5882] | 0.02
